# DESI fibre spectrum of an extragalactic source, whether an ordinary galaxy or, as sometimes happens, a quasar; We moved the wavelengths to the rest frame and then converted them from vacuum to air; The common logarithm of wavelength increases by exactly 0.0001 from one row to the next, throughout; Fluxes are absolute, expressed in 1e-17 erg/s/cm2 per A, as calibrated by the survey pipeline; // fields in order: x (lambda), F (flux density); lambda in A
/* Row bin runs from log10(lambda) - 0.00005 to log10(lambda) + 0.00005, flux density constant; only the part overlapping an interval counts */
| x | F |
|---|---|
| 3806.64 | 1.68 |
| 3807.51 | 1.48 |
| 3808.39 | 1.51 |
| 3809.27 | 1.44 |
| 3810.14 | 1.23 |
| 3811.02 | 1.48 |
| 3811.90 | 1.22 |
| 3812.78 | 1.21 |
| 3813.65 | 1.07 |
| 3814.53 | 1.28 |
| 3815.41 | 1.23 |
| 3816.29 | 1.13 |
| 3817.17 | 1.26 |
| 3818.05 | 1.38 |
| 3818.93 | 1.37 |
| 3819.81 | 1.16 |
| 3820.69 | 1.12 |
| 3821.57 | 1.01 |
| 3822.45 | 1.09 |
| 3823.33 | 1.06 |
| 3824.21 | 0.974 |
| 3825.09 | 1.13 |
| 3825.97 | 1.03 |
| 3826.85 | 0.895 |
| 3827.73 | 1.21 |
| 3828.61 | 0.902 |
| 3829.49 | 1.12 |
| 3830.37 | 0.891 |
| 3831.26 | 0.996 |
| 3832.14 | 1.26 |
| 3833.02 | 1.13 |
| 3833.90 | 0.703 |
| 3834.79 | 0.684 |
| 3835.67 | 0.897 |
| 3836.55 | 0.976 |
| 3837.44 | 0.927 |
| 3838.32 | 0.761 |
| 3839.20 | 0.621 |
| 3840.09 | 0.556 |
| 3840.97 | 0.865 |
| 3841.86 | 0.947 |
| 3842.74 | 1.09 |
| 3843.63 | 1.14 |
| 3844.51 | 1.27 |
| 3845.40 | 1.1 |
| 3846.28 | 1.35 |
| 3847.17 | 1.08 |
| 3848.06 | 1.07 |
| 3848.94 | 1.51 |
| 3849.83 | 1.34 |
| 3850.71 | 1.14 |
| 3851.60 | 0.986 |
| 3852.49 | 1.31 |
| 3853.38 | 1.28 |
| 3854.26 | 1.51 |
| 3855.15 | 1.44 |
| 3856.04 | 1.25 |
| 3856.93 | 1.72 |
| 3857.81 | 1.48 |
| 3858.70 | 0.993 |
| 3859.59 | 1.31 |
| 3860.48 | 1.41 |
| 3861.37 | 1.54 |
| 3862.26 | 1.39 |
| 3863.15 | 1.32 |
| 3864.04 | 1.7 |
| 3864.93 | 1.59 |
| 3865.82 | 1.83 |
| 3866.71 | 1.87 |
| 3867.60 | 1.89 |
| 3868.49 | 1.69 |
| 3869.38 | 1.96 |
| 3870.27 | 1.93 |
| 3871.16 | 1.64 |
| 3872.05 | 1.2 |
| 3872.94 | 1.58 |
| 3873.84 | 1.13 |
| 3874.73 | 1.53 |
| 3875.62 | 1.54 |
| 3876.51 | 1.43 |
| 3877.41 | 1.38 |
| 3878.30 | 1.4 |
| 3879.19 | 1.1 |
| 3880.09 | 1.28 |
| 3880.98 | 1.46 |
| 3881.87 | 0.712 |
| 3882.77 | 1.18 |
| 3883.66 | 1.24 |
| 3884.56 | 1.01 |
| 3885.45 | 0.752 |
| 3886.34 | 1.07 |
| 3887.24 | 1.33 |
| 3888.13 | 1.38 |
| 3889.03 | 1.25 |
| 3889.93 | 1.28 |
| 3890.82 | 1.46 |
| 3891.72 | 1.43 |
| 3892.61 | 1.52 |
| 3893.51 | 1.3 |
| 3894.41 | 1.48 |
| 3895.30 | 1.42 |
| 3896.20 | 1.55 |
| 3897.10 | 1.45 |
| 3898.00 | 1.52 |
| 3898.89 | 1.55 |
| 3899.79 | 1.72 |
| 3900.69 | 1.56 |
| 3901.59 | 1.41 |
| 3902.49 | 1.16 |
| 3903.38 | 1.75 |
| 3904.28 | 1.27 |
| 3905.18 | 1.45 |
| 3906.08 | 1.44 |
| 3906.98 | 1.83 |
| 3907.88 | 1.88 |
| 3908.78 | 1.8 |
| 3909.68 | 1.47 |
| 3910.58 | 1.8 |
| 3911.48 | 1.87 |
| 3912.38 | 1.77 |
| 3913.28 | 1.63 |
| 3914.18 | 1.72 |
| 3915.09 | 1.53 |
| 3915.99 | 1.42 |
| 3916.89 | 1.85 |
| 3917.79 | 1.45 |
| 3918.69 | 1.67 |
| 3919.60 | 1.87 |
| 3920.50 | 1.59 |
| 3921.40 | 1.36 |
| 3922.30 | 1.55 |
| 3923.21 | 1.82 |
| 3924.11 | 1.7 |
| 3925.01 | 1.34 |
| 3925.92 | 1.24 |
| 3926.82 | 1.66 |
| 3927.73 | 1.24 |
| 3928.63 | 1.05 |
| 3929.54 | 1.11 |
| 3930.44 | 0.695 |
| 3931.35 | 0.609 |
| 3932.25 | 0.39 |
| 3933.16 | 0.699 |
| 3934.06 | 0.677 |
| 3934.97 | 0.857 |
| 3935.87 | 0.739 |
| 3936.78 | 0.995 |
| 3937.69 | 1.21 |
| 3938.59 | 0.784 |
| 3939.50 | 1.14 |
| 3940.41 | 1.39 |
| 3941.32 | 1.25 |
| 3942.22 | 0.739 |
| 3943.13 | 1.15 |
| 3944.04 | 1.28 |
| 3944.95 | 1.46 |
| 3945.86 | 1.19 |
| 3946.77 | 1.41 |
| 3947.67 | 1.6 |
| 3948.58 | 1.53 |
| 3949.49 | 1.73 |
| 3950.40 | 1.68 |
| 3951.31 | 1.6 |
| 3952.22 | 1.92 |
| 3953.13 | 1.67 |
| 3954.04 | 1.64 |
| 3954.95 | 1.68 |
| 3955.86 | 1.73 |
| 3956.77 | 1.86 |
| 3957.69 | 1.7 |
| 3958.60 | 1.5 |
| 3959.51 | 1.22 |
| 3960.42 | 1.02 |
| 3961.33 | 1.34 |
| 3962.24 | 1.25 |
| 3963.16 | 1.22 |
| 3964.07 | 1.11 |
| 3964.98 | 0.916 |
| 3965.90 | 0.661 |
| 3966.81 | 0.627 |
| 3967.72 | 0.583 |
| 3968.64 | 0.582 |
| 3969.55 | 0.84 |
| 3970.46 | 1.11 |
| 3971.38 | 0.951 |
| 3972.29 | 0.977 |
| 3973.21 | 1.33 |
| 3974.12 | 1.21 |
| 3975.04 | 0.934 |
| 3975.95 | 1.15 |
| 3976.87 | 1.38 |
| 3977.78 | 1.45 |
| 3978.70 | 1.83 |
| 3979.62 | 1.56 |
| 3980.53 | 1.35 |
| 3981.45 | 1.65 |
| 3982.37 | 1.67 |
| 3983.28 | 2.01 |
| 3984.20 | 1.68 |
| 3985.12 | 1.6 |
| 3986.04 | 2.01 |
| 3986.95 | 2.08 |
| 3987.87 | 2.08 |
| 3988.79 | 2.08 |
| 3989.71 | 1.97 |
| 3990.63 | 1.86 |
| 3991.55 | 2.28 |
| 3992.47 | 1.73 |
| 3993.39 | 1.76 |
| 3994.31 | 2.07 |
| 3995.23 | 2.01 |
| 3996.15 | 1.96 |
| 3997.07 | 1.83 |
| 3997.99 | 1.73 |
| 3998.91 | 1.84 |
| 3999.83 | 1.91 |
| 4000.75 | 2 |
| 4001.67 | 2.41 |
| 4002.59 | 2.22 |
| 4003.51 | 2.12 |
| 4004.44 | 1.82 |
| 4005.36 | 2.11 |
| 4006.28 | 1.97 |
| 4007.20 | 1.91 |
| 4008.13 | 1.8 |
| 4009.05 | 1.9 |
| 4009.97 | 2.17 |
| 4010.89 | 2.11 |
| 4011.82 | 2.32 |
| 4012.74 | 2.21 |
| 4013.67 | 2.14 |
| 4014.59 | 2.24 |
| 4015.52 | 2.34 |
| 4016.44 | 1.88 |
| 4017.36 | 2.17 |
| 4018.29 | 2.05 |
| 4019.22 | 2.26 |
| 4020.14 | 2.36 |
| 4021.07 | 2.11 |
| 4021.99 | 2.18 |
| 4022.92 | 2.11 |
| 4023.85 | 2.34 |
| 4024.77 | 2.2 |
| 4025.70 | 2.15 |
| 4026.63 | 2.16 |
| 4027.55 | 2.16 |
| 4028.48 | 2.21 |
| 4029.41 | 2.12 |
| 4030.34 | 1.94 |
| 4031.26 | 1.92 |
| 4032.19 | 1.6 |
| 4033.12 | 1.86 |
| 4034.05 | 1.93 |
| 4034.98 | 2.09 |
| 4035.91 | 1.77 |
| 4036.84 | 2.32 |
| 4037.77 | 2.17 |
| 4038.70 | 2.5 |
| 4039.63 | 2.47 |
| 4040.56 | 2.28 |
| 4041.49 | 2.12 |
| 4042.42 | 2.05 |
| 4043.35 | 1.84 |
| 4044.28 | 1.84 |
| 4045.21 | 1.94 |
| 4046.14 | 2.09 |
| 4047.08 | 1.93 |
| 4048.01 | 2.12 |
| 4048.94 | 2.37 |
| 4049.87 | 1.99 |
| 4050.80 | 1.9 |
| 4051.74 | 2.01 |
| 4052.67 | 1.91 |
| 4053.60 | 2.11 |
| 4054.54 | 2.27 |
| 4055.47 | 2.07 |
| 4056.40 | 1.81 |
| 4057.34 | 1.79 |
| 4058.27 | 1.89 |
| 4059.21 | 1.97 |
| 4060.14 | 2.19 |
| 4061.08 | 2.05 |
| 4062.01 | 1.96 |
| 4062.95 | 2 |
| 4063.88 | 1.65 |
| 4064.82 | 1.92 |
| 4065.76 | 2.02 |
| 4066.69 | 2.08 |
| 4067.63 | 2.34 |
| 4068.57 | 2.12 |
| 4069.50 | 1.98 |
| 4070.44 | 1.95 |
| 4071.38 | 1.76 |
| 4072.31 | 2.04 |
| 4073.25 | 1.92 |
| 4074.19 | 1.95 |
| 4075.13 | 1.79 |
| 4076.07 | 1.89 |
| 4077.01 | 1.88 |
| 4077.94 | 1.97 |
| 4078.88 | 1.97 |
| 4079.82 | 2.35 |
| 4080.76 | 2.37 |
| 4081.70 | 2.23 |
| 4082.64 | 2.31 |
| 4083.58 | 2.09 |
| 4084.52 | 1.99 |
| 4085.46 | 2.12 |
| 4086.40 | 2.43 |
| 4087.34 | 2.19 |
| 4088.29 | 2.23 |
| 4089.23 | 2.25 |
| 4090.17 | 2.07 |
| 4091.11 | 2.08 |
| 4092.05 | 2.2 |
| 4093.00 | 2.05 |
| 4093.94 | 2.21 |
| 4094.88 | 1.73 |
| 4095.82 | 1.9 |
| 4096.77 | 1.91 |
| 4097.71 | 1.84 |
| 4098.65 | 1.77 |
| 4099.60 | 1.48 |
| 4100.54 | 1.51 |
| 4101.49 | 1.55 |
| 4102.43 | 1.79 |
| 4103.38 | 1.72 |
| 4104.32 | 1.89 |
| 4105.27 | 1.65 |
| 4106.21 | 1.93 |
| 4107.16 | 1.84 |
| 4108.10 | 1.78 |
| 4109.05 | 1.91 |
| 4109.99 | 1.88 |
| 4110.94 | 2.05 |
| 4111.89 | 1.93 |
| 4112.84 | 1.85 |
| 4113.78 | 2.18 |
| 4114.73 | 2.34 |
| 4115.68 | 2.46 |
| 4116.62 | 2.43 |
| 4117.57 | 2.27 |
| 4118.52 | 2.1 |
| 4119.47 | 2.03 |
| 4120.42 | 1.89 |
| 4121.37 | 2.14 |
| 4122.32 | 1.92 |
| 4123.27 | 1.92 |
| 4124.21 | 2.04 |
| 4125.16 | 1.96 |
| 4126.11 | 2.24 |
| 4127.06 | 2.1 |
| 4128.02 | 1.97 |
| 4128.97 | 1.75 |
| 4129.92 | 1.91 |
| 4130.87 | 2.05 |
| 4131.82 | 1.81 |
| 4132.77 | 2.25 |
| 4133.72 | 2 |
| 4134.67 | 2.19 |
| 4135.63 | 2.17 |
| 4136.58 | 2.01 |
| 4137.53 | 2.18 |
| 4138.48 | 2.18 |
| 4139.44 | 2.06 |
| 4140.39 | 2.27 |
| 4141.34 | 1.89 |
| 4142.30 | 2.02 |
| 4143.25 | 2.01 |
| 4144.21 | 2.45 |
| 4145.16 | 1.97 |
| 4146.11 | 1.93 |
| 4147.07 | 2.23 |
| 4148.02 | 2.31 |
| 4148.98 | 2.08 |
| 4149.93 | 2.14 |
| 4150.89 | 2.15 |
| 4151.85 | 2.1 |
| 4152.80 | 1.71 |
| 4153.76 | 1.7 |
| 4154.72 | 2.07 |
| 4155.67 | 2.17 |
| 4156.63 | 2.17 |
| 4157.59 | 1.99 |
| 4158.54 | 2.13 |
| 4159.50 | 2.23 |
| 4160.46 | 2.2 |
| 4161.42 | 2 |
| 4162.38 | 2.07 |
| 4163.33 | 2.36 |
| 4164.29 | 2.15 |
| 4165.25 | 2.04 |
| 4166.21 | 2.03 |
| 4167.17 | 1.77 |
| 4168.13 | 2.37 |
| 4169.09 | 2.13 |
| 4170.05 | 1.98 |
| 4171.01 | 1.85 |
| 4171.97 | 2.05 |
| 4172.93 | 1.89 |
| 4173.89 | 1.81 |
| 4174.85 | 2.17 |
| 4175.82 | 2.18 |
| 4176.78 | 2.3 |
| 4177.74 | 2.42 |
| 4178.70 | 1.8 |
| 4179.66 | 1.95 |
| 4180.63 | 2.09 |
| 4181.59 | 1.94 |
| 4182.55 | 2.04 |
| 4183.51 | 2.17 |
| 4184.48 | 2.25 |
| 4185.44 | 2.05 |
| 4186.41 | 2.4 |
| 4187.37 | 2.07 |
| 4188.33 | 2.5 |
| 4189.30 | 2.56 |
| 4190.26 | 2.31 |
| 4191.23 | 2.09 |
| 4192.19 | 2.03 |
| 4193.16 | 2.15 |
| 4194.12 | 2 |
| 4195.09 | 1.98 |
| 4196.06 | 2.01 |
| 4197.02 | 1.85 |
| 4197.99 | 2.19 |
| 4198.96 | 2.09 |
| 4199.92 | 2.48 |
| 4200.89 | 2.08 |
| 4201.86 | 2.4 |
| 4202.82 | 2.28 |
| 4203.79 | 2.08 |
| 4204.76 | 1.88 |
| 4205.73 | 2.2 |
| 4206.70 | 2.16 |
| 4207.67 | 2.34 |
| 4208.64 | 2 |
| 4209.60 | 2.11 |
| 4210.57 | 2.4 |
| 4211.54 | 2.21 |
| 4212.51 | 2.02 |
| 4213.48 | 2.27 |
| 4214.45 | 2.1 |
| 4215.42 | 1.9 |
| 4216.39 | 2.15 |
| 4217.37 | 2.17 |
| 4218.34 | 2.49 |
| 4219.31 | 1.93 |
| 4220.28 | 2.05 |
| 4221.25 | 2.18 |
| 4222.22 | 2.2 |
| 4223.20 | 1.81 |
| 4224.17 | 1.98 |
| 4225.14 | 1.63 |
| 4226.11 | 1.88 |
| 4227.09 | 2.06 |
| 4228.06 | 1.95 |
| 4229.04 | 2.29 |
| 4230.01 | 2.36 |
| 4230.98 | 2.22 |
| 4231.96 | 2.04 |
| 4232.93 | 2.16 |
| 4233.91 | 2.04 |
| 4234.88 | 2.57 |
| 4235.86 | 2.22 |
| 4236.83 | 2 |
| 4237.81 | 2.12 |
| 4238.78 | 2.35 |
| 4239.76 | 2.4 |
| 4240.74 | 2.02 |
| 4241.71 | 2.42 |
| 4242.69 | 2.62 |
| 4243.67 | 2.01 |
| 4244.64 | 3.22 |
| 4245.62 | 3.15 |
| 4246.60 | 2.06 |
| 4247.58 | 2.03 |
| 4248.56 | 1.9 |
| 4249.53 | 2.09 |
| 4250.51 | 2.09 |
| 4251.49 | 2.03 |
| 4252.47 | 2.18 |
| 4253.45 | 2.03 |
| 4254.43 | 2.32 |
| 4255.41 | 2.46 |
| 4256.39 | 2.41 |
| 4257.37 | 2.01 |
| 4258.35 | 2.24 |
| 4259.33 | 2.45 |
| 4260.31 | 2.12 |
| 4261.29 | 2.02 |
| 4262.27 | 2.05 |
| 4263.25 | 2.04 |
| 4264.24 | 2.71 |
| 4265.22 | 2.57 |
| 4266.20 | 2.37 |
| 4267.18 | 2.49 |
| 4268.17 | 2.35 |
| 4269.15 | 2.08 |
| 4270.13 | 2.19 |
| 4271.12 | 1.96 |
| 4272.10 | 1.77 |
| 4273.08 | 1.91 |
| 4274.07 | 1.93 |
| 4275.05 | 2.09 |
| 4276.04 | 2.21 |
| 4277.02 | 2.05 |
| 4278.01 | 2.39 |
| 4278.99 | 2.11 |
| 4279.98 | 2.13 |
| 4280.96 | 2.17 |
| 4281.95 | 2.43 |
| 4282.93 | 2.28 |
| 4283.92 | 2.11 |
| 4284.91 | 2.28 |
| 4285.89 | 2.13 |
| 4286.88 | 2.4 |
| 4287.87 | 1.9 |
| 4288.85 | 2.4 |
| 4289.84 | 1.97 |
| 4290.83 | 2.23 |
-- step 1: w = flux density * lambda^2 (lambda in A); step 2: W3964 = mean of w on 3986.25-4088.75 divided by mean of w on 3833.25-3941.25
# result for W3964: 1.7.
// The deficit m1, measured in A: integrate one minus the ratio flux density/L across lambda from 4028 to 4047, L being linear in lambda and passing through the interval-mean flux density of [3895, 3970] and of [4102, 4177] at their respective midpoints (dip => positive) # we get -3.85 A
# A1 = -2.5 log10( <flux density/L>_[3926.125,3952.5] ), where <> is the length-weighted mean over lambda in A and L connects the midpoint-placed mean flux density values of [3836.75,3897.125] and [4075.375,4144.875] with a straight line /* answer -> 0.301 mag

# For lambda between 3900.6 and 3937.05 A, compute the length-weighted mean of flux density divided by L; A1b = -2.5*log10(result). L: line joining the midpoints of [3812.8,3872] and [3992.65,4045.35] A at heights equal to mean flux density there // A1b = 0.14 mag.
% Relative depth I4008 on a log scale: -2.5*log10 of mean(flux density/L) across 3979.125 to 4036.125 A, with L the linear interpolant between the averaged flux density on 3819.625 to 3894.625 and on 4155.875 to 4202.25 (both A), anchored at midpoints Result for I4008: -0.21 mag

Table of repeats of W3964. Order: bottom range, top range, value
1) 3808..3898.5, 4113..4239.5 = 1.97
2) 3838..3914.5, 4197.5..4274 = 1.88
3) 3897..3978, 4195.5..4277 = 1.90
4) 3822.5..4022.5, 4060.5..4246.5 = 1.61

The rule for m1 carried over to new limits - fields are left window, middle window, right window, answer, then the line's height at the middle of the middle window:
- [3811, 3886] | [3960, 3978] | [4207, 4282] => 5.86 A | 1.52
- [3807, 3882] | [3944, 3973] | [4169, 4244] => 4.29 A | 1.53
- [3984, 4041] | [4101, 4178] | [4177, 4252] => 2.92 A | 2.13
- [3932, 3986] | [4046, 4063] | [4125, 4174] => -3.60 A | 1.67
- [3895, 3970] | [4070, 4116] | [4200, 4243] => -4.74 A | 1.8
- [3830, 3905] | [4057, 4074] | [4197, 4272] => -1.88 A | 1.78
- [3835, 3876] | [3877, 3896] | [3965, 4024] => 2.08 A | 1.42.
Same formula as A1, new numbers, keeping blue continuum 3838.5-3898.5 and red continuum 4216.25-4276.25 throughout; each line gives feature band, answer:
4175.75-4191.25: -0.071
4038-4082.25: -0.154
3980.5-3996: -0.178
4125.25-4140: -0.067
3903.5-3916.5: -0.149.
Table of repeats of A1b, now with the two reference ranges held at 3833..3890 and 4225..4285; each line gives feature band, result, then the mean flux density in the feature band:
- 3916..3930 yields -0.061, 1.5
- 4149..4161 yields -0.050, 2.06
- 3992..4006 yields -0.226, 1.97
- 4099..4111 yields 0.057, 1.76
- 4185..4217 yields -0.042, 2.16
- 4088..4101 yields -0.067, 1.94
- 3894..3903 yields -0.097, 1.49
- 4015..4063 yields -0.221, 2.07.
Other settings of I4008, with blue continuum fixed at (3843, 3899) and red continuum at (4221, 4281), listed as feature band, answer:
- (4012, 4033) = -0.242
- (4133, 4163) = -0.065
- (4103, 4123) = -0.062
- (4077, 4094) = -0.177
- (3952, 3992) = 0.116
